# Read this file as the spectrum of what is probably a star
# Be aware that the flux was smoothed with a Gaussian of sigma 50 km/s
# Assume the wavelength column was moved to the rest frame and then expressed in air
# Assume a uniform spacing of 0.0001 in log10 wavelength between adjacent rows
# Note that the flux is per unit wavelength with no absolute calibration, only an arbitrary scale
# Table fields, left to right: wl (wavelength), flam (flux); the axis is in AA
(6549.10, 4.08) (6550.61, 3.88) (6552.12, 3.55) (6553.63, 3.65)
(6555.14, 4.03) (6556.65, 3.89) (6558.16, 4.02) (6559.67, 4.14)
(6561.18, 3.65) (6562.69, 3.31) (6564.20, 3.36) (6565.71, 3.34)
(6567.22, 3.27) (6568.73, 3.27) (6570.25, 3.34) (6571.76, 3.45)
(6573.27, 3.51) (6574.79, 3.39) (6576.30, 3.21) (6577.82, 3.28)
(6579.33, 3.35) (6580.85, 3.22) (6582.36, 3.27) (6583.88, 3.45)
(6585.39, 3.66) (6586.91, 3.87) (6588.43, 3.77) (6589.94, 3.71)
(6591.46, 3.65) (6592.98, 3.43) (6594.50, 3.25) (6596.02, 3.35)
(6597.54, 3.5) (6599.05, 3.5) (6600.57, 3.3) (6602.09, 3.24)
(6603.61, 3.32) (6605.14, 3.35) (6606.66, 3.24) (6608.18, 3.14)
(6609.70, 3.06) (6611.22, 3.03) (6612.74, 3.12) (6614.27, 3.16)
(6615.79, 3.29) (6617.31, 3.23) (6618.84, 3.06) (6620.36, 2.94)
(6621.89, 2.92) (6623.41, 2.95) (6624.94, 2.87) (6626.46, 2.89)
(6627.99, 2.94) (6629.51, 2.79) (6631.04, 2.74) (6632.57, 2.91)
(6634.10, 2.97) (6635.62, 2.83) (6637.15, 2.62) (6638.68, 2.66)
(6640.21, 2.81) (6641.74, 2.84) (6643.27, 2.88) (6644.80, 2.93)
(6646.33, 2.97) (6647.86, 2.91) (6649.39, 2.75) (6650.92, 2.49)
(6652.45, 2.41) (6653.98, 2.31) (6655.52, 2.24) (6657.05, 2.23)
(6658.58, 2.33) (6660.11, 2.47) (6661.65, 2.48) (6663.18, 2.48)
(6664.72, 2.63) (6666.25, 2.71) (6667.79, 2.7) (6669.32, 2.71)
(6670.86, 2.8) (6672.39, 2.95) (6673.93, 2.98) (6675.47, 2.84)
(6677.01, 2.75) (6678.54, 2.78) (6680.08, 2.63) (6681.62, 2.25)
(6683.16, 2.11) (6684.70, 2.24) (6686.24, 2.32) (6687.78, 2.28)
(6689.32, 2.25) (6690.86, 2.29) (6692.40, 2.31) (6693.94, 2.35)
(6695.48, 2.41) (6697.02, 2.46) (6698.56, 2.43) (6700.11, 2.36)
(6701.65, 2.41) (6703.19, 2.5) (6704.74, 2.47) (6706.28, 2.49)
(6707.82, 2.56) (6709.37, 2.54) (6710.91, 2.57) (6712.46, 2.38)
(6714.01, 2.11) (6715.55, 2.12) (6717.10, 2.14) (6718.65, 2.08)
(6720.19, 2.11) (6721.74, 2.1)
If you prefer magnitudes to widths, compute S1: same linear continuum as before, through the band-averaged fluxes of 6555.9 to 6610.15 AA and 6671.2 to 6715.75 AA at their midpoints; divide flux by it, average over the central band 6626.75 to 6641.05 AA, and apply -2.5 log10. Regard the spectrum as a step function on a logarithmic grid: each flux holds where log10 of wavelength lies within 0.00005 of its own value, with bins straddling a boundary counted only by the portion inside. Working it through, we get 0.07 mag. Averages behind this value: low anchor 3.45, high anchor 2.46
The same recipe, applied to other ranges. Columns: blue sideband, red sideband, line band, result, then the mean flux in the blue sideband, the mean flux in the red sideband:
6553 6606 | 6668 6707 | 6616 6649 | 0.041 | 3.49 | 2.5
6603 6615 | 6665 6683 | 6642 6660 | 0.115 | 3.17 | 2.71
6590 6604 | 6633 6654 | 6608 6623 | 0.021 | 3.41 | 2.76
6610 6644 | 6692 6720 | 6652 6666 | 0.124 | 2.93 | 2.37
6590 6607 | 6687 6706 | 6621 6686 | 0.055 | 3.39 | 2.38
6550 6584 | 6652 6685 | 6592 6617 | -0.038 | 3.51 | 2.55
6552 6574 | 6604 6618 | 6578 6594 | -0.042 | 3.59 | 3.18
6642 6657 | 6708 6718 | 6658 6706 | -0.013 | 2.64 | 2.32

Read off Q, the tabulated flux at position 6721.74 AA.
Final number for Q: 2.1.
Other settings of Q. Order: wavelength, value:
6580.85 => 3.22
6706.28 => 2.49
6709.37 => 2.54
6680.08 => 2.63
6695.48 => 2.41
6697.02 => 2.46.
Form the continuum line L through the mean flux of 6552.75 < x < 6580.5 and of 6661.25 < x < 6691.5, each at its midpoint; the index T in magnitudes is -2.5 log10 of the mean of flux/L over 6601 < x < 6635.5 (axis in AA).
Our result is 0.01 mag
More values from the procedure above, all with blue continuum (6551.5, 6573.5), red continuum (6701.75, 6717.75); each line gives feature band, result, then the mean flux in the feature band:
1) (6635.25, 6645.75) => 0.06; 2.8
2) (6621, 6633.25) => 0.07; 2.88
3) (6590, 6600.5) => -0.04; 3.45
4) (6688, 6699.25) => 0.07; 2.35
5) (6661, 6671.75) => 0.04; 2.65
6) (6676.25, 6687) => 0.08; 2.44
